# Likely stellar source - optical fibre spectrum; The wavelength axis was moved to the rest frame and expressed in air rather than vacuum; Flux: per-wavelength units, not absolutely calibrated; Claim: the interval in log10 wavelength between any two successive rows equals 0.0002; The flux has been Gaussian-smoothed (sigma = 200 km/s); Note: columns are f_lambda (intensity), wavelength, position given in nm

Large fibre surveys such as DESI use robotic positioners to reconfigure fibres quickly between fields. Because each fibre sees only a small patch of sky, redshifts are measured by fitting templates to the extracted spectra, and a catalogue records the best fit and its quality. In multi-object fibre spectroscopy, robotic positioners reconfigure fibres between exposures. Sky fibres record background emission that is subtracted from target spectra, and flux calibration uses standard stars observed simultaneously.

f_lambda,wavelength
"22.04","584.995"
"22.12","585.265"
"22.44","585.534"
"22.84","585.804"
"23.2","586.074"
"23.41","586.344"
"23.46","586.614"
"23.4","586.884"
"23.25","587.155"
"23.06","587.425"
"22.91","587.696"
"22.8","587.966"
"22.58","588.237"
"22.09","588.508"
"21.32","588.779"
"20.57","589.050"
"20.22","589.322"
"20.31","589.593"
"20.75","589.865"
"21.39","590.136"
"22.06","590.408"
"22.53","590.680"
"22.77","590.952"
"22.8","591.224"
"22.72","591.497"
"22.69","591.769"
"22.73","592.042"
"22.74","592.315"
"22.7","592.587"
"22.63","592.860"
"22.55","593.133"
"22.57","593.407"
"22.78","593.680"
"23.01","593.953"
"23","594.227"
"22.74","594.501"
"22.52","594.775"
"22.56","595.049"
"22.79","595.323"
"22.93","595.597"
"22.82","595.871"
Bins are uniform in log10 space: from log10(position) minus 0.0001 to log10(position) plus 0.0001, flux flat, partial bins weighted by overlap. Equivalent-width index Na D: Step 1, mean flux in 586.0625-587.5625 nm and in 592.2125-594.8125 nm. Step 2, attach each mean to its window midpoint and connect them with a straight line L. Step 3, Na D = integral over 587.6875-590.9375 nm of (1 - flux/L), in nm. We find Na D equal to 0.21 nm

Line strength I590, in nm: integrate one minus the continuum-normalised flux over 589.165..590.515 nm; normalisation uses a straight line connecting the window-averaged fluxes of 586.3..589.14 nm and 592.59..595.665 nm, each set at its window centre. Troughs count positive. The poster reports 0.104 nm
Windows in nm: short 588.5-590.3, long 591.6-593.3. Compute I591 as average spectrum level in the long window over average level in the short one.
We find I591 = 1.09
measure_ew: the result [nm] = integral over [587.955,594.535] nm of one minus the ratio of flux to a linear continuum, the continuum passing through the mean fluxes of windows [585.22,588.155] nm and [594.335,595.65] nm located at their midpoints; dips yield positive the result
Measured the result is 0.188 nm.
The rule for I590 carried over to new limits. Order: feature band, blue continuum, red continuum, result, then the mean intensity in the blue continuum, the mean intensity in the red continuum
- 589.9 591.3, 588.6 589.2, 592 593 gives -0.02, 21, 22.7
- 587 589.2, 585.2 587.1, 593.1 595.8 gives 0.06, 23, 22.8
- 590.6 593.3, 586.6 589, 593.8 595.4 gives 0.00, 22.7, 22.8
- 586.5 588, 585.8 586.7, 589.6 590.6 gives -0.03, 23.3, 21.3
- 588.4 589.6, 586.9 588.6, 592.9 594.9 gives 0.10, 22.8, 22.7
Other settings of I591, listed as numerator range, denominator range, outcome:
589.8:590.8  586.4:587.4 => 0.93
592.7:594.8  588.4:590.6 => 1.08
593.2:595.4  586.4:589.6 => 1.02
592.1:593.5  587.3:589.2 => 1.02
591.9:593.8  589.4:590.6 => 1.07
